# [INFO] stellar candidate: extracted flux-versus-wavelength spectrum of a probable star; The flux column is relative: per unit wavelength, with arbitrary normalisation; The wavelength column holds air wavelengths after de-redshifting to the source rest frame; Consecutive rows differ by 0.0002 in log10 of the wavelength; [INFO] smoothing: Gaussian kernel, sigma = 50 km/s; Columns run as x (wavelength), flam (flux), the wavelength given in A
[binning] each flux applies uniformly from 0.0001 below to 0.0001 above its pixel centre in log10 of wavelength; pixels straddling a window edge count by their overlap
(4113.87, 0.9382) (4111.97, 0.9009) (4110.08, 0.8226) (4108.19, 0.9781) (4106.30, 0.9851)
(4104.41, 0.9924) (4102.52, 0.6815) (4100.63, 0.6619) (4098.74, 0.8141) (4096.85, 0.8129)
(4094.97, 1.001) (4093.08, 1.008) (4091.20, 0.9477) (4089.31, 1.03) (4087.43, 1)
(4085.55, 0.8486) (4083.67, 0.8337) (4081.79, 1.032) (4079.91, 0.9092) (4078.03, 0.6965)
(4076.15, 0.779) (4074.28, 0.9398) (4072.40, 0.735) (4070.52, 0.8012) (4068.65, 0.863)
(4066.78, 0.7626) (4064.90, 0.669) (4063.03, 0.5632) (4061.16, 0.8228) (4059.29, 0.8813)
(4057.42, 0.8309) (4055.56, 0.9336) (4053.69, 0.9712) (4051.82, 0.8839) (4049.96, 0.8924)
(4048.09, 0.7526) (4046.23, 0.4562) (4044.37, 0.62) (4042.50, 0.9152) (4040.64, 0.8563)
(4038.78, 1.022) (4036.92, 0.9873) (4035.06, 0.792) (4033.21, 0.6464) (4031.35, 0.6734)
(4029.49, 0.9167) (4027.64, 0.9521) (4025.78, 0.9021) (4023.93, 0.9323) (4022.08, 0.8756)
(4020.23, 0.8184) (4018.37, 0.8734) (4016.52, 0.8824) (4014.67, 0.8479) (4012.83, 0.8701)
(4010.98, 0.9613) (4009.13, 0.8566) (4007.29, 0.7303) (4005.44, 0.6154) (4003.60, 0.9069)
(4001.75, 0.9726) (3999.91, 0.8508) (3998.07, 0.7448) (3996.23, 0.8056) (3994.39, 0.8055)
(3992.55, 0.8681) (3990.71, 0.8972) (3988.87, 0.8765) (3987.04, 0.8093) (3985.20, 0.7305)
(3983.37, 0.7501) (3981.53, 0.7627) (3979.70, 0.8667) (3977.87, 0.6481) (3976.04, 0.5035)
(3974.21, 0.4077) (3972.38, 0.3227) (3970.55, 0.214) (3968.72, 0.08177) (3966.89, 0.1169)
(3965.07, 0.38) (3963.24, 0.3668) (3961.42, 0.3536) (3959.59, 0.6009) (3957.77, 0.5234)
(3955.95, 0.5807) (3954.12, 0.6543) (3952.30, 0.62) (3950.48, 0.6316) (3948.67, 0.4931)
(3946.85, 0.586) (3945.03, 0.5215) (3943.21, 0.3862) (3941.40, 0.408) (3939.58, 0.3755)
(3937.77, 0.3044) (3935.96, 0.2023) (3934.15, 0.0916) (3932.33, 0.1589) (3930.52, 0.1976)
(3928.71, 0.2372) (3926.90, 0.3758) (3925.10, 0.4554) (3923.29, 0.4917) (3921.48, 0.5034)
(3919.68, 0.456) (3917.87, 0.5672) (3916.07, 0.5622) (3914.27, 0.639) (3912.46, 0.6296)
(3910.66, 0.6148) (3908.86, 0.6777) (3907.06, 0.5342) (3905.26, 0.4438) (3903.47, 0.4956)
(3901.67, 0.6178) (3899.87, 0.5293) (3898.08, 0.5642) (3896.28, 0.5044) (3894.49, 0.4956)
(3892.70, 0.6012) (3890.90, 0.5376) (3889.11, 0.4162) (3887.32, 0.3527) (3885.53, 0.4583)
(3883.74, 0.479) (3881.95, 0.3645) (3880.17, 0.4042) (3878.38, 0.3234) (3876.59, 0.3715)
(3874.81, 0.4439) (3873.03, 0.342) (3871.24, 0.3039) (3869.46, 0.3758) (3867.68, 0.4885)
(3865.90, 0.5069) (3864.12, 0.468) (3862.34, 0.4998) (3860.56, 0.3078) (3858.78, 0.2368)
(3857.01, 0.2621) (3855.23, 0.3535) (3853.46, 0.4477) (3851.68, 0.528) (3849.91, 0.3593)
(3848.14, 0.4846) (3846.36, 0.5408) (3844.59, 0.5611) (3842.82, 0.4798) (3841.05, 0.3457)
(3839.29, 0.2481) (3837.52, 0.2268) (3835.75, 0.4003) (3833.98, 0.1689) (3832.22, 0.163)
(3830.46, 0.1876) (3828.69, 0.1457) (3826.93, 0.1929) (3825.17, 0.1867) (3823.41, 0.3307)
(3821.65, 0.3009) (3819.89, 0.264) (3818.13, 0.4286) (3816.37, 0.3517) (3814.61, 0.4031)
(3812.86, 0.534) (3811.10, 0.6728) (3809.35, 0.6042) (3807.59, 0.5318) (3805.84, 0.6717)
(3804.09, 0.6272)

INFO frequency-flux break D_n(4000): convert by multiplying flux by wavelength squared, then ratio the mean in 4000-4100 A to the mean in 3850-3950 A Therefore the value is 2.1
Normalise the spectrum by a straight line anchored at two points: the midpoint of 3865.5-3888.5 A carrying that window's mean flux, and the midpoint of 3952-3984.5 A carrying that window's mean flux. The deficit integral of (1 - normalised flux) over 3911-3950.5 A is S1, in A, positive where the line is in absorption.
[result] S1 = 2.6 A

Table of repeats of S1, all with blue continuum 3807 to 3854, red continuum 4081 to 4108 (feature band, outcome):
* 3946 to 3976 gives 9.3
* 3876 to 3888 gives 2.1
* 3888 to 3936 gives 5.4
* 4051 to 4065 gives 0.0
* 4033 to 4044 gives -1.1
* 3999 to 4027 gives -4.6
